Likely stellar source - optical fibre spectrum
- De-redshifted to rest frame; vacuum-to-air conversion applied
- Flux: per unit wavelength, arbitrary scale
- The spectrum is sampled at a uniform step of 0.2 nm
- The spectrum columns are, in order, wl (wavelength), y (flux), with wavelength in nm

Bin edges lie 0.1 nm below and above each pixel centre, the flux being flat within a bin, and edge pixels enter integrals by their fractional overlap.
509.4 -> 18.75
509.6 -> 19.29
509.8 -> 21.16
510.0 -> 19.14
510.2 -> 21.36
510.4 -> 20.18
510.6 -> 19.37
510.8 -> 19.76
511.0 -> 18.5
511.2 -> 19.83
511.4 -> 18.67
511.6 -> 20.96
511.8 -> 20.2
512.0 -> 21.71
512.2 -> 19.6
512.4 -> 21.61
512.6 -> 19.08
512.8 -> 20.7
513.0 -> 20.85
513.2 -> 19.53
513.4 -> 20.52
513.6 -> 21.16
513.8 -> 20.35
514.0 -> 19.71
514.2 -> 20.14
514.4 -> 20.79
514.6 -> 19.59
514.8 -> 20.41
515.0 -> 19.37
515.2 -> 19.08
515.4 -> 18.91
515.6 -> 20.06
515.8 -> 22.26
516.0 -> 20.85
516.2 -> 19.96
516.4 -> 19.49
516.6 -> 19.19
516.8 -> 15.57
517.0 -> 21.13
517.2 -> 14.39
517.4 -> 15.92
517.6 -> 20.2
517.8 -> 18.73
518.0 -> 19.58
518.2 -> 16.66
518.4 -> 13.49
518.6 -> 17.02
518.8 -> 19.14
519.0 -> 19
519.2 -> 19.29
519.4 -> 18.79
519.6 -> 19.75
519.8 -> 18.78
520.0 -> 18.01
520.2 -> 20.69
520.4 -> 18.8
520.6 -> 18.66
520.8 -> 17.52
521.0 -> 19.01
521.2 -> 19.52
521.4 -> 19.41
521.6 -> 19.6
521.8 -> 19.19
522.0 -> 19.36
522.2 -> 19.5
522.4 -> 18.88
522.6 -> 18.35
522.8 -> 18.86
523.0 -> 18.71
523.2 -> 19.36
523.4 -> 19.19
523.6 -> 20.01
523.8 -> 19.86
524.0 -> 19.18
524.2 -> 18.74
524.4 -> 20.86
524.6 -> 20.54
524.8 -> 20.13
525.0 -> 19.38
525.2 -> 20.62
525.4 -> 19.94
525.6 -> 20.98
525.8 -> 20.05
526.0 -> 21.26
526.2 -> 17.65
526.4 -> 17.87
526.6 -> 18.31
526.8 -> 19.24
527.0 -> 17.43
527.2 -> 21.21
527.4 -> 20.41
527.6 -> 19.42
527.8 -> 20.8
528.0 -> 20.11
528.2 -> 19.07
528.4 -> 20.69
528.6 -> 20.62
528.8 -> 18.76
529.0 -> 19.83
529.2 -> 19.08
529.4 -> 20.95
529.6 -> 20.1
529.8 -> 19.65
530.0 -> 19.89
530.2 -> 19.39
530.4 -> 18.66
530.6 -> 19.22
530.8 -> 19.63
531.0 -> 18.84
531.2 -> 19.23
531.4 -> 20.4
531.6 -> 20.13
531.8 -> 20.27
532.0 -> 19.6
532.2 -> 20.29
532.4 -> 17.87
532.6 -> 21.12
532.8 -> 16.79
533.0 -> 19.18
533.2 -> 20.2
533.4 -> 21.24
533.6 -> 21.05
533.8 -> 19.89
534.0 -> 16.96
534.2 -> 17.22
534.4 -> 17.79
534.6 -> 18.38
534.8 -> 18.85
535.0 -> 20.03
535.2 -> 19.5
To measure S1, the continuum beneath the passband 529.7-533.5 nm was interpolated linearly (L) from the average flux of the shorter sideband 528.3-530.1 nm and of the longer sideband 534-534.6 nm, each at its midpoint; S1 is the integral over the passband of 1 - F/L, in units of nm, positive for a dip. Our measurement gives -0.15 nm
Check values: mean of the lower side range 20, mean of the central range 19.6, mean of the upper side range 17.6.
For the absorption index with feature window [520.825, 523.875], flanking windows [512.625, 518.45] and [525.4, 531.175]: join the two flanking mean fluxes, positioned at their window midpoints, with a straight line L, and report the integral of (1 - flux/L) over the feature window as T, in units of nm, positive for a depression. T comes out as 0.04 nm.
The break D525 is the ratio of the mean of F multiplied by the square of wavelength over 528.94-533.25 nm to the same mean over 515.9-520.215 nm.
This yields 1.1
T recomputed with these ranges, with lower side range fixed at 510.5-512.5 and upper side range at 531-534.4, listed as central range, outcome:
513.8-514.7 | -0.01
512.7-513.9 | -0.03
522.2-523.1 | 0.04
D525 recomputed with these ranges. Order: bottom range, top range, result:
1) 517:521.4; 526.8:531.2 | 1.11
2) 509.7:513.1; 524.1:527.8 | 1.03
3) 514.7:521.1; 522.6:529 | 1.08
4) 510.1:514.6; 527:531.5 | 1.04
